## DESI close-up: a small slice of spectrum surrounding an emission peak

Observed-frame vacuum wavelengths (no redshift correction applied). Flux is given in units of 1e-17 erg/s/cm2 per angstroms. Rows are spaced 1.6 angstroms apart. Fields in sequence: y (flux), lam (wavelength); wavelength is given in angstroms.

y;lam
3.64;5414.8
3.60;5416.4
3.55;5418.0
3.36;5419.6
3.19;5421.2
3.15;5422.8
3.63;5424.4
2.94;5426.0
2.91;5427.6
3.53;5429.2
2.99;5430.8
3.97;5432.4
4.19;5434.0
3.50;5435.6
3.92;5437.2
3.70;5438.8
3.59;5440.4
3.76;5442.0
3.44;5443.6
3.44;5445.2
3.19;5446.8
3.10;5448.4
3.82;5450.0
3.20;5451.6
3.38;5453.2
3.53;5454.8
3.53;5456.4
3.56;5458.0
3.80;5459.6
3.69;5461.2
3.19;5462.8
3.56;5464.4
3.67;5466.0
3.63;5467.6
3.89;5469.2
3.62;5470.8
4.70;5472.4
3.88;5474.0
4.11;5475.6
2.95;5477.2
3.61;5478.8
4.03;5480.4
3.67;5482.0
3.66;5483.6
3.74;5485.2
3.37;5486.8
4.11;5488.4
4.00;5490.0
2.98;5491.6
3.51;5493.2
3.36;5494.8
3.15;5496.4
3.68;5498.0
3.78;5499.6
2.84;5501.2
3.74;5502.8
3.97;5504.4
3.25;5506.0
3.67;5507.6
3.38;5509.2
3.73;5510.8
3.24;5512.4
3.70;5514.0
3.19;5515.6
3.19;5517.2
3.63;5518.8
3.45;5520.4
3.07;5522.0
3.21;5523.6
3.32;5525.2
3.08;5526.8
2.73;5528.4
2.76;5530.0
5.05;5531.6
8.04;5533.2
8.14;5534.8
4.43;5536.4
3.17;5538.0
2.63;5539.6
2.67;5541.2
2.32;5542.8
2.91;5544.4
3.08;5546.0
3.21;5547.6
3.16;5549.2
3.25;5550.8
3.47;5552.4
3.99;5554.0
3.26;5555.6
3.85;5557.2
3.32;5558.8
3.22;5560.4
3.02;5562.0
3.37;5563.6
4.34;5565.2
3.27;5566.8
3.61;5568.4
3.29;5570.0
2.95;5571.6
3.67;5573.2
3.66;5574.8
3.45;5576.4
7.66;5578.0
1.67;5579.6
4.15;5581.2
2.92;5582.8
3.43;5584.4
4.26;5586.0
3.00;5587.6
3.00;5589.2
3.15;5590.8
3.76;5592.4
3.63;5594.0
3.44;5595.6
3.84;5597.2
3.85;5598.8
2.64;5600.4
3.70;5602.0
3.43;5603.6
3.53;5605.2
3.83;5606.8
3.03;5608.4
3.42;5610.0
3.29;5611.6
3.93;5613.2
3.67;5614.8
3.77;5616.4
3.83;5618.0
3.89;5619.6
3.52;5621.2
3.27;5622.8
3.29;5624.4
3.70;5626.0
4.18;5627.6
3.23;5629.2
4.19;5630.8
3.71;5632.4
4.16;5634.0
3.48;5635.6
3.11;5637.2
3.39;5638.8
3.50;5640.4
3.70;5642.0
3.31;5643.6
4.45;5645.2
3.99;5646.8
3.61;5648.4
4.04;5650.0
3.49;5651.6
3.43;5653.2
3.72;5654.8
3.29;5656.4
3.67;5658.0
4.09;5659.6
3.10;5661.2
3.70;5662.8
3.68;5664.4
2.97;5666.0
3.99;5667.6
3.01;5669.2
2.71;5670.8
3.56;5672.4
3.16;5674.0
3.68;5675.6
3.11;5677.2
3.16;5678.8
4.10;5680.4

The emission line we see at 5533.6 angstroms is H-beta 4861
